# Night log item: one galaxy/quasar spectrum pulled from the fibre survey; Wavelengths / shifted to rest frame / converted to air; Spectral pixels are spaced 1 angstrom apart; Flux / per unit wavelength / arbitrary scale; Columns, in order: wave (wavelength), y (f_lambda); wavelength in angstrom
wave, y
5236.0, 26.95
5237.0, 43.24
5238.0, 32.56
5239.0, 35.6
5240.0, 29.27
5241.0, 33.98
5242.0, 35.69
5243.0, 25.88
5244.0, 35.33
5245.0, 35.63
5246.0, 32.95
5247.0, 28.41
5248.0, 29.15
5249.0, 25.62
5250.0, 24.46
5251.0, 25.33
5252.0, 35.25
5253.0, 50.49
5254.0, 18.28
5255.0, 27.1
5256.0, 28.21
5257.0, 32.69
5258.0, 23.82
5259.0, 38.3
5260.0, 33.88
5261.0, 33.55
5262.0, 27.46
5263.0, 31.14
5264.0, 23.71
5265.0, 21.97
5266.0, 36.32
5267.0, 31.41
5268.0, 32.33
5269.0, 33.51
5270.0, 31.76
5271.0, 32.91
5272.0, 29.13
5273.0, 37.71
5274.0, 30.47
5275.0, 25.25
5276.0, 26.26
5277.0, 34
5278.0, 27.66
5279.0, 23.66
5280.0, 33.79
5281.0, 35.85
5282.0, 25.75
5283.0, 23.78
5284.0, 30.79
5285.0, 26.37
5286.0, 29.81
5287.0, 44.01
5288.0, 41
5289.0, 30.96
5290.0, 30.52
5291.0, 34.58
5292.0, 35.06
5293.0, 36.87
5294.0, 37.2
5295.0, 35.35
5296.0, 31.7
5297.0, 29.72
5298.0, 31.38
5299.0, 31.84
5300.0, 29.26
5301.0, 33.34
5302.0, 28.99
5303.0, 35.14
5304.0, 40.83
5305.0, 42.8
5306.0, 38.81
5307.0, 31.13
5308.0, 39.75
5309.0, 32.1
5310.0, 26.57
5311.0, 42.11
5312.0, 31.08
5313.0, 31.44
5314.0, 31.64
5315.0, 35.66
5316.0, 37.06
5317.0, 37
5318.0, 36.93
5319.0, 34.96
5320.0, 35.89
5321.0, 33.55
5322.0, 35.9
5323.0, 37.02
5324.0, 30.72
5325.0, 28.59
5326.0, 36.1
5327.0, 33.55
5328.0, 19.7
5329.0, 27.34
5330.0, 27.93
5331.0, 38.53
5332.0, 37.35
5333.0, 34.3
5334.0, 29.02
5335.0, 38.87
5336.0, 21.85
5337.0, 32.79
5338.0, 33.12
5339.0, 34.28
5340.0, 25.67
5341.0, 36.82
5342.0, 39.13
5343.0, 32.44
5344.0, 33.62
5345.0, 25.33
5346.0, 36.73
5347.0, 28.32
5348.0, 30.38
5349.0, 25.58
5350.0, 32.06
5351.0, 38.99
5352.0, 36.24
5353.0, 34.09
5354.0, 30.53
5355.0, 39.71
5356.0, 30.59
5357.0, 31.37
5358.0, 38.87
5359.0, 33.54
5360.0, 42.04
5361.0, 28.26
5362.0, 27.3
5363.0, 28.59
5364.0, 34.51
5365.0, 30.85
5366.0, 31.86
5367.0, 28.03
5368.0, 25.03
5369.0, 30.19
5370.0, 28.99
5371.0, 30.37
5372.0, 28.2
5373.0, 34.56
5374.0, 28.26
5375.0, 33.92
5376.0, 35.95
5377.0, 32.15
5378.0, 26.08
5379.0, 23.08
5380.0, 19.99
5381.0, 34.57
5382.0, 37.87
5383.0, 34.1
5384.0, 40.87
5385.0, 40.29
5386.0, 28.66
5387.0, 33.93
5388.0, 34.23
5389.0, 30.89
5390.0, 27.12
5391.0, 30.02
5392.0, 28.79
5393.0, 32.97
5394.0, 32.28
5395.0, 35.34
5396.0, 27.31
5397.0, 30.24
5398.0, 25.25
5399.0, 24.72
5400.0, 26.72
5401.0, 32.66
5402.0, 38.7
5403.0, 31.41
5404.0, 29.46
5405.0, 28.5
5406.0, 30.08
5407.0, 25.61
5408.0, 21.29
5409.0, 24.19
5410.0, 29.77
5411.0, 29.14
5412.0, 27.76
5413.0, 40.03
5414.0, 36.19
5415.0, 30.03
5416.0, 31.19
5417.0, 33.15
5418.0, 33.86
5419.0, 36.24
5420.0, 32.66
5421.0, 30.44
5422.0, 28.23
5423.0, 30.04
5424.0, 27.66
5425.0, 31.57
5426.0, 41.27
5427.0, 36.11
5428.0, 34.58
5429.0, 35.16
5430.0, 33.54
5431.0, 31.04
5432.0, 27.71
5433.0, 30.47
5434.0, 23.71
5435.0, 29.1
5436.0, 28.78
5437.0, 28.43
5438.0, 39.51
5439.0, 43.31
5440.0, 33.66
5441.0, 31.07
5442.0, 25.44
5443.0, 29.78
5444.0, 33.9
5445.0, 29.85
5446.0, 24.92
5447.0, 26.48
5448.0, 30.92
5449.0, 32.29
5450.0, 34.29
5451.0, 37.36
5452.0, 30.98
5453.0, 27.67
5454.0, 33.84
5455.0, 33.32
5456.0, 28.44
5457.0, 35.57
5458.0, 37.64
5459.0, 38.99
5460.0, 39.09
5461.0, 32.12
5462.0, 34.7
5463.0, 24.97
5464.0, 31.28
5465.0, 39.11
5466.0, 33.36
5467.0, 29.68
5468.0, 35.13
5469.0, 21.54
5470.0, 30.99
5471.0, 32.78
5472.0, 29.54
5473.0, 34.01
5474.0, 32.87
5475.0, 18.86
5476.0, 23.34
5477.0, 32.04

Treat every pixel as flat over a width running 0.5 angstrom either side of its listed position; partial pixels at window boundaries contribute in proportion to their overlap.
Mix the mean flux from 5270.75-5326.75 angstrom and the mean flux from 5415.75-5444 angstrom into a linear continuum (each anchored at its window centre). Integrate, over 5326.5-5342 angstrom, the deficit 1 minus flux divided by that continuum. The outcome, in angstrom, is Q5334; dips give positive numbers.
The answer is 0.6 angstrom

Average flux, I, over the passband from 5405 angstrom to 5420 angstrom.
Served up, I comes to 30.6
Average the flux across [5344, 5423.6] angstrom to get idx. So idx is 31.2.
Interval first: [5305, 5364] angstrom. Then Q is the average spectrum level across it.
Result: 33.2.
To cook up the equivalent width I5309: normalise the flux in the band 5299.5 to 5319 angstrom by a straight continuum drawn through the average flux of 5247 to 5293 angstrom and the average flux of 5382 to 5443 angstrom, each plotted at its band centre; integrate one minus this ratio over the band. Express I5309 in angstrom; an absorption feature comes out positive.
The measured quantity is -2.4 angstrom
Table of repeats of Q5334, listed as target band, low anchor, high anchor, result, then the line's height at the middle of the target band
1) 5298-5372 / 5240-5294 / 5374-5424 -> -4.31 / 31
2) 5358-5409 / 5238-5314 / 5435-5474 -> 2.17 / 32.1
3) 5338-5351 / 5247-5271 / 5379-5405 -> -0.46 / 30.9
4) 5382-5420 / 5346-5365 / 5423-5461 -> 1.54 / 32.6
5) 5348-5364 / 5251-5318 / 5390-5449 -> -0.78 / 31.6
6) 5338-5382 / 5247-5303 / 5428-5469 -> -0.10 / 31.6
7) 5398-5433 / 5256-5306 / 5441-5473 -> 0.84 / 31.9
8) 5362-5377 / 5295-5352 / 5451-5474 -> 1.07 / 33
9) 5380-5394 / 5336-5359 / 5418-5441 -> -0.12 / 32.6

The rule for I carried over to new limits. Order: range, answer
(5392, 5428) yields 30.9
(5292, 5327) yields 34.4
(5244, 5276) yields 30.6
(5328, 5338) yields 31.4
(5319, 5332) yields 32.4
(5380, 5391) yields 33.4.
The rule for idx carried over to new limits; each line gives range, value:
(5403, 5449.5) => 31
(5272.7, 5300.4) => 31.8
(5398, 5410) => 28.4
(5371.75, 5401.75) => 31.1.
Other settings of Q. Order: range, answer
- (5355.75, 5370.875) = 31.3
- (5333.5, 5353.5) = 32.3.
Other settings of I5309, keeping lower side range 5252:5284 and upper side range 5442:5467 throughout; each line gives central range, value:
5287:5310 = -2.79 angstrom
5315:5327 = -1.49 angstrom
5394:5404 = 0.46 angstrom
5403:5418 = 0.92 angstrom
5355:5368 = -0.32 angstrom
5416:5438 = 0.19 angstrom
